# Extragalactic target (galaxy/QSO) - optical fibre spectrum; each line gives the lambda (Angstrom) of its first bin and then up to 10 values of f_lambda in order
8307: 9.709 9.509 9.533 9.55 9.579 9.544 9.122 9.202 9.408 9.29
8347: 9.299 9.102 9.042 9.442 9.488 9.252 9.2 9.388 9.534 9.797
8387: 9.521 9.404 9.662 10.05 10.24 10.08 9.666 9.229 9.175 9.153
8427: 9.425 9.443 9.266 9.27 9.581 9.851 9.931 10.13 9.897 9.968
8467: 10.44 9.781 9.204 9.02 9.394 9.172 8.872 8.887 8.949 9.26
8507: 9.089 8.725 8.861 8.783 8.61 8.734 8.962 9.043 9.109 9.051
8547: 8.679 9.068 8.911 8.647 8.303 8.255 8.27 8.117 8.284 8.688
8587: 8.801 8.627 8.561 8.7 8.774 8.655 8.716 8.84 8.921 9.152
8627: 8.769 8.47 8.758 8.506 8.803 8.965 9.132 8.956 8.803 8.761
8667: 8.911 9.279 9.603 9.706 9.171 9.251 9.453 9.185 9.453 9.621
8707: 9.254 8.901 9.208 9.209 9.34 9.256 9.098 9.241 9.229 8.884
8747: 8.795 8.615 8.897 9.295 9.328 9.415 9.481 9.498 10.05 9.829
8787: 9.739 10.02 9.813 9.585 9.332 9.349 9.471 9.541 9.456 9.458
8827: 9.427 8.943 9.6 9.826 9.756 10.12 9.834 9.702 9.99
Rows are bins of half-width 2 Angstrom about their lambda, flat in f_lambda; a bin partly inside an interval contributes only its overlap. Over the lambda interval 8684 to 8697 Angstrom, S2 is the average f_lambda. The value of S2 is 9.29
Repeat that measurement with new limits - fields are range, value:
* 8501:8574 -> 8.79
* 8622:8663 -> 8.82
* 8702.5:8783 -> 9.24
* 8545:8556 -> 8.88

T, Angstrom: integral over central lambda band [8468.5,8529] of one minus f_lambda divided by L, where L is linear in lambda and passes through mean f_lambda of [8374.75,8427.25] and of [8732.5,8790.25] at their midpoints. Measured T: 3.1 Angstrom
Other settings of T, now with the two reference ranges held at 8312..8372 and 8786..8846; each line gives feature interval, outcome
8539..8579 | 3.6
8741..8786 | 1.2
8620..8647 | 2.0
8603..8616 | 1.0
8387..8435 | -1.0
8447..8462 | -0.9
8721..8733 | 0.4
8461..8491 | -0.4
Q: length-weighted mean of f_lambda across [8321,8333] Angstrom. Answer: 9.42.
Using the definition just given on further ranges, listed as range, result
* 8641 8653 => 8.97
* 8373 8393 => 9.53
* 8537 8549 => 8.95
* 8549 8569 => 8.64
